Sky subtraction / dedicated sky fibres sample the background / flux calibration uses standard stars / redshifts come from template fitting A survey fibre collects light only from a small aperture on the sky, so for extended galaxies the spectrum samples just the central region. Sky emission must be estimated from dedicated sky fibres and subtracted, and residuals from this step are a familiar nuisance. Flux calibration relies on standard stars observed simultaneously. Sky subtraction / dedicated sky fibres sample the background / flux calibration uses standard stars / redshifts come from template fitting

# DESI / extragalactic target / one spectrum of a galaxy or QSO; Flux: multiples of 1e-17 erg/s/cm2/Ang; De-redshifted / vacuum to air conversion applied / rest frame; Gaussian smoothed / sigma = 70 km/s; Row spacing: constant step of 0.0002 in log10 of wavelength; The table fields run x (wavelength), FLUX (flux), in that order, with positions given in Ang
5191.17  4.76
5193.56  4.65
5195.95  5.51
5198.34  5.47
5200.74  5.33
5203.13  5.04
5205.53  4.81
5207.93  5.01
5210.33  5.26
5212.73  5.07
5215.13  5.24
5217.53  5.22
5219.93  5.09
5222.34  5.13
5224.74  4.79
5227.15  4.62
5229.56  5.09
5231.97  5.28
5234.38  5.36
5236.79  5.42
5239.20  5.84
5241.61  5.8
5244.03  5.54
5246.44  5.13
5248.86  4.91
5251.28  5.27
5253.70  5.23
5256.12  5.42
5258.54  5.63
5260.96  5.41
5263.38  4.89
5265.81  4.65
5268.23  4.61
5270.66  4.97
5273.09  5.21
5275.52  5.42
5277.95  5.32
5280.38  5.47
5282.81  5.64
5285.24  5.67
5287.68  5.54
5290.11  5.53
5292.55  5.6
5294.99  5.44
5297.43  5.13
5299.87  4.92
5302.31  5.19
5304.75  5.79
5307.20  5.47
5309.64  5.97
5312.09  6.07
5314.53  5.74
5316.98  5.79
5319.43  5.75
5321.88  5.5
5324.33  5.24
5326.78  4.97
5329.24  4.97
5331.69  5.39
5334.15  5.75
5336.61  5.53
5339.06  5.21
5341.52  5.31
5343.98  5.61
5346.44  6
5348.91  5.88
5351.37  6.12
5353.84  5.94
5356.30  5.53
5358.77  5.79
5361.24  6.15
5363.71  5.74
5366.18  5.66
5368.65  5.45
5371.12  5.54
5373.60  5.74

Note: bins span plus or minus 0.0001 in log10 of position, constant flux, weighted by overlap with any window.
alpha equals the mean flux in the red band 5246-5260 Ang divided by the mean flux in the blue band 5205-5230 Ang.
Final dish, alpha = 1.0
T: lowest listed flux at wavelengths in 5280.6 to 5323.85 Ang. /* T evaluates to 4.92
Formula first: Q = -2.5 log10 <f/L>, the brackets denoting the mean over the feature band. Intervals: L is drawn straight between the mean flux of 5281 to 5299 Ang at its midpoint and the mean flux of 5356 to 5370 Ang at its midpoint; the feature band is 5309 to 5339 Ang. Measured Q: 0.01 mag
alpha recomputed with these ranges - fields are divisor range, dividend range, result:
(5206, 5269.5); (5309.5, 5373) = 1.09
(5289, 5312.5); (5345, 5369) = 1.06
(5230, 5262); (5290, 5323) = 1.03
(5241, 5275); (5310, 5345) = 1.06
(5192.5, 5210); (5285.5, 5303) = 1.04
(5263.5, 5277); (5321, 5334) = 1.06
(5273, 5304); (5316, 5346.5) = 1.01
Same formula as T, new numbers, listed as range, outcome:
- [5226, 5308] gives 4.61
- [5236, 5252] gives 4.91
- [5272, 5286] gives 5.21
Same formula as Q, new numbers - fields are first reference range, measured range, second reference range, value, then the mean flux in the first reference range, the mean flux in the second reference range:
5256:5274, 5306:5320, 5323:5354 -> -0.09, 5.08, 5.52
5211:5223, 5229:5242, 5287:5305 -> -0.05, 5.16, 5.37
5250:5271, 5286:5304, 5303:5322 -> 0.04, 5.13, 5.76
